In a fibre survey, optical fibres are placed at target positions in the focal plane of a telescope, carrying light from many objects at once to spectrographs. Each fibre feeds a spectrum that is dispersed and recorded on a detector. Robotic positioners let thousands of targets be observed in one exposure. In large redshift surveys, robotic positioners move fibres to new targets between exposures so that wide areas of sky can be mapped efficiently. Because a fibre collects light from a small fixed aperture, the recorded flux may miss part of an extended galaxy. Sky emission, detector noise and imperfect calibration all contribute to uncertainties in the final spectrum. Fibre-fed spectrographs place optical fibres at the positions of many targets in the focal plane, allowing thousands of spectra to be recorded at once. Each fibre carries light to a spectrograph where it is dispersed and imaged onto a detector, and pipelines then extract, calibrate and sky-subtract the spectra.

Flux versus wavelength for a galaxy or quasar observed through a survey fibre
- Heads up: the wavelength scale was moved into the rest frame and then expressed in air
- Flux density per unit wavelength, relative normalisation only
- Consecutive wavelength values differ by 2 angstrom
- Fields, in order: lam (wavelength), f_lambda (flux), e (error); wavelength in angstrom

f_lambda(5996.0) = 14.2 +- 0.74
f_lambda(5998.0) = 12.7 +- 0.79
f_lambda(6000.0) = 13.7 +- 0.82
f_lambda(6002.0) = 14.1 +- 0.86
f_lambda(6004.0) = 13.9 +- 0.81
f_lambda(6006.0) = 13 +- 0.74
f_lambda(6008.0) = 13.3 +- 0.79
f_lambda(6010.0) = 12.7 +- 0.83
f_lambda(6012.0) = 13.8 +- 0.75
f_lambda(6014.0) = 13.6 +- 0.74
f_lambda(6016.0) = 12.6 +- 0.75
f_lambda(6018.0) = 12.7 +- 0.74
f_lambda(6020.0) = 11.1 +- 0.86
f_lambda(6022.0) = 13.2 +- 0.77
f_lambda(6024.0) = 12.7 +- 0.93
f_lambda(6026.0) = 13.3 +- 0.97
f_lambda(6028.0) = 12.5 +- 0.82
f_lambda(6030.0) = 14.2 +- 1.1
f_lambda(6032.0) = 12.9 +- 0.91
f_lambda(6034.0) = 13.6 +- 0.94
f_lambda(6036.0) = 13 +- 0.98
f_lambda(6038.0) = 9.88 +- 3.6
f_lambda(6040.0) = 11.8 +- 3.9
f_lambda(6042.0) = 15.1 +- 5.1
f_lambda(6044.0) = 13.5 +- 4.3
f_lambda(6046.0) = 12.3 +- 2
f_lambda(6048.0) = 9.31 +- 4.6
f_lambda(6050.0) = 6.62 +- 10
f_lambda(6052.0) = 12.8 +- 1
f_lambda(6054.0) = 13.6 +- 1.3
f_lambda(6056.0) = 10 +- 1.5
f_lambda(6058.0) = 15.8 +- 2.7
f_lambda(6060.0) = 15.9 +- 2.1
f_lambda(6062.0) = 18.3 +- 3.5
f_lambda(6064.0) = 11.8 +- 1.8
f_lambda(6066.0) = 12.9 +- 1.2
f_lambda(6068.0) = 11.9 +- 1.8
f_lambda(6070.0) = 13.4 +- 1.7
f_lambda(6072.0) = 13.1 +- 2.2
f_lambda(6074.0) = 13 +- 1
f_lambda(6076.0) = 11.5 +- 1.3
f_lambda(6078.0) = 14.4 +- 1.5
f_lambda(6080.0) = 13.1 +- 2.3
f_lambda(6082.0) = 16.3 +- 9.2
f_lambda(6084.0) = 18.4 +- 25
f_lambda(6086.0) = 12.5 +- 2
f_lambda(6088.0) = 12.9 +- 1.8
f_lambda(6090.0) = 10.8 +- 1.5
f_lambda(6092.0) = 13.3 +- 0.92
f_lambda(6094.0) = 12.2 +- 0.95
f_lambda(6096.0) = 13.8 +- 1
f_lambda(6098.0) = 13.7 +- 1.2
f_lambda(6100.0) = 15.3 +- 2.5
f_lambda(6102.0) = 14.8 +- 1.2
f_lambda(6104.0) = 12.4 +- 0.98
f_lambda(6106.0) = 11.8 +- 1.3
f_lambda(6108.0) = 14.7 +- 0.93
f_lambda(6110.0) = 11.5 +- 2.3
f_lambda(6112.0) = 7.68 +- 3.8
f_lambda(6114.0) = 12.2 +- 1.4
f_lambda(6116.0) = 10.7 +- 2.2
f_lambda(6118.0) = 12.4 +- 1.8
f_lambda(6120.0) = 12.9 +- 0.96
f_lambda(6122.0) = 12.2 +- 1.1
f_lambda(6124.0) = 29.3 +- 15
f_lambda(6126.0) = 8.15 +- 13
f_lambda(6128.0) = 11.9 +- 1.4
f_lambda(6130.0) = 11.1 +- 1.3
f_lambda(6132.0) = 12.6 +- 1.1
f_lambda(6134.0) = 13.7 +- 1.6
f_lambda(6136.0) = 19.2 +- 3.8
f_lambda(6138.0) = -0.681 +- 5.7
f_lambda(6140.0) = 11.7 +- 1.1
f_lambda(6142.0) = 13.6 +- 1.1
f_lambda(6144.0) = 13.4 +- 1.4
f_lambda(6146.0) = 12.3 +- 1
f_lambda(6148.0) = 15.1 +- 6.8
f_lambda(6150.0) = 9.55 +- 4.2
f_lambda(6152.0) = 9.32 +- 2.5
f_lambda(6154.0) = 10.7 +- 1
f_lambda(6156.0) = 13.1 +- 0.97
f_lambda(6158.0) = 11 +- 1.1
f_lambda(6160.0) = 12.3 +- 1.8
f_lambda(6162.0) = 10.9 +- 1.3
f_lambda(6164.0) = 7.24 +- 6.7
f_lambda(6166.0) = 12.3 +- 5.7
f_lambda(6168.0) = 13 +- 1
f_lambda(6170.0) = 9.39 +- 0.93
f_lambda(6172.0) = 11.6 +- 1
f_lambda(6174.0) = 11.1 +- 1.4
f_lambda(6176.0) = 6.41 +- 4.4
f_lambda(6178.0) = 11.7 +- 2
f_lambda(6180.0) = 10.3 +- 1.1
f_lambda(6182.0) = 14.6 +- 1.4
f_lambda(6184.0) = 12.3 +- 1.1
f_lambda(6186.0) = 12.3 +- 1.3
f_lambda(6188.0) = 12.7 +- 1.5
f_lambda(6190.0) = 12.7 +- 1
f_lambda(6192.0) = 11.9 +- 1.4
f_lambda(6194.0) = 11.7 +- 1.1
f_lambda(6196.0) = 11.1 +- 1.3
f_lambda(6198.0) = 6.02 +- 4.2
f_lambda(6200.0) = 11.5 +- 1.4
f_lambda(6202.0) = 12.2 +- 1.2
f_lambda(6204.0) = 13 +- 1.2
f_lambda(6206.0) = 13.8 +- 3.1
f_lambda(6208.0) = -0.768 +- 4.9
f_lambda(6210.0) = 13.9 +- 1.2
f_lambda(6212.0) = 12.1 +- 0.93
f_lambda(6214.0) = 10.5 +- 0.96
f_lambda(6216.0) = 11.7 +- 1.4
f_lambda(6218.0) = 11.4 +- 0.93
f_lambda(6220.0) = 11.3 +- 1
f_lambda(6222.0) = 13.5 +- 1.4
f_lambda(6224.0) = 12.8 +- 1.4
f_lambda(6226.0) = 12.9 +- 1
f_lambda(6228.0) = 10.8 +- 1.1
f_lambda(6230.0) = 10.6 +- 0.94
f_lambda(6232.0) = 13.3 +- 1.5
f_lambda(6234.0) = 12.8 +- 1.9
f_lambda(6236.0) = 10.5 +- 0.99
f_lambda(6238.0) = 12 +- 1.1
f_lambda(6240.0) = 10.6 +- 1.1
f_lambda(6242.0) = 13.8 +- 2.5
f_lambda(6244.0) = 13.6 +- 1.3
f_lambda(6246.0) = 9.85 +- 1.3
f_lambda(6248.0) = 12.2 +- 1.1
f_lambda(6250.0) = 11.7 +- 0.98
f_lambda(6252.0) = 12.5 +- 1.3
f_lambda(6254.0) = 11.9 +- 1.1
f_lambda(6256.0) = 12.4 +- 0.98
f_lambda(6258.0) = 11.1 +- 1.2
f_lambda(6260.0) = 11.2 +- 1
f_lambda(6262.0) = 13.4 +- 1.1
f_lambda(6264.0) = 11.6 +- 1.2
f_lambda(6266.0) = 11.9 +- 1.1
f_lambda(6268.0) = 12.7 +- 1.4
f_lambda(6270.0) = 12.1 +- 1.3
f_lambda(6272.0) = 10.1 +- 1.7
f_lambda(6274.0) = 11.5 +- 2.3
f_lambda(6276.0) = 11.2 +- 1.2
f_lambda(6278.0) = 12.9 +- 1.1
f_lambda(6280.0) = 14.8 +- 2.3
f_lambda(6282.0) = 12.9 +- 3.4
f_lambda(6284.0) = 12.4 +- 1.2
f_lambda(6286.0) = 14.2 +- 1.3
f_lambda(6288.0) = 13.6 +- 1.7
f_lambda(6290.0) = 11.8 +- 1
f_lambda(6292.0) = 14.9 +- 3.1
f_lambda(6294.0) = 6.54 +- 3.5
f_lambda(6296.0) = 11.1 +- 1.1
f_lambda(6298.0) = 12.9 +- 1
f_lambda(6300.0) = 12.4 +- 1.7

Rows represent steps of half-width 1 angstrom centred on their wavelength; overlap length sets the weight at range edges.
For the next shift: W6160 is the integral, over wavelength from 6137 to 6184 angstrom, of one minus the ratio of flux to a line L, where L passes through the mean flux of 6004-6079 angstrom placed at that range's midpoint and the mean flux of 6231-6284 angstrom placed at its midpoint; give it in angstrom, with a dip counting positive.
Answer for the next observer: 5.8 angstrom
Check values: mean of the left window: 12.9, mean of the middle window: 10.9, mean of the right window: 12.1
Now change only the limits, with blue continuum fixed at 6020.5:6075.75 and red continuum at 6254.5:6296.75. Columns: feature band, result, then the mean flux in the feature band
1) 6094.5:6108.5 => -1.2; 13.7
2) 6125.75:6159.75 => 2.5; 11.6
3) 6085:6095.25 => 0.2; 12.4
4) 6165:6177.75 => 1.8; 10.7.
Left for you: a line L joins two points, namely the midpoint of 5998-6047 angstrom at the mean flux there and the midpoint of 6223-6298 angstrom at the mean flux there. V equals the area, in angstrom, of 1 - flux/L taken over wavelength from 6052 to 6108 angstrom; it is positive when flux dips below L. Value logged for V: -3.5 angstrom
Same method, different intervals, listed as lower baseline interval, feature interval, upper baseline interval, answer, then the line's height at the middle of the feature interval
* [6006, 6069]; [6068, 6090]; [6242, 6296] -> -1.7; 12.7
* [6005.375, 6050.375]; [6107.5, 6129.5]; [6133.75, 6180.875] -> -2.7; 11.6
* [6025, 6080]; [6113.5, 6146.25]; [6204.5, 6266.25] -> -1.1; 12.3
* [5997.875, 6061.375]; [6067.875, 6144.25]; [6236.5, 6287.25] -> -2.4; 12.6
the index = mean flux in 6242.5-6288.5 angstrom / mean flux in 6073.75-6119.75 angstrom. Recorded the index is 0.94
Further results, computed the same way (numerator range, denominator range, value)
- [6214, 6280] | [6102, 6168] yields 0.99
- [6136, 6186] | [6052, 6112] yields 0.83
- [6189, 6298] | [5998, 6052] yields 0.93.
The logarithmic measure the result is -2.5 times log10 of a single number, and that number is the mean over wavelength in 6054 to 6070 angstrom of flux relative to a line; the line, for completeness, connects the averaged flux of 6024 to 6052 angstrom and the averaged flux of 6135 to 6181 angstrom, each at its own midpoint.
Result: -0.151 mag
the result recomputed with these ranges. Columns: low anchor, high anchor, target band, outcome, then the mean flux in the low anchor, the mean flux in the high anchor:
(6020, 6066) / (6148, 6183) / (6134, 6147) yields -0.04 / 12.8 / 11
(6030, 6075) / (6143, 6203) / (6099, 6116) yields -0.03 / 12.8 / 11.3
